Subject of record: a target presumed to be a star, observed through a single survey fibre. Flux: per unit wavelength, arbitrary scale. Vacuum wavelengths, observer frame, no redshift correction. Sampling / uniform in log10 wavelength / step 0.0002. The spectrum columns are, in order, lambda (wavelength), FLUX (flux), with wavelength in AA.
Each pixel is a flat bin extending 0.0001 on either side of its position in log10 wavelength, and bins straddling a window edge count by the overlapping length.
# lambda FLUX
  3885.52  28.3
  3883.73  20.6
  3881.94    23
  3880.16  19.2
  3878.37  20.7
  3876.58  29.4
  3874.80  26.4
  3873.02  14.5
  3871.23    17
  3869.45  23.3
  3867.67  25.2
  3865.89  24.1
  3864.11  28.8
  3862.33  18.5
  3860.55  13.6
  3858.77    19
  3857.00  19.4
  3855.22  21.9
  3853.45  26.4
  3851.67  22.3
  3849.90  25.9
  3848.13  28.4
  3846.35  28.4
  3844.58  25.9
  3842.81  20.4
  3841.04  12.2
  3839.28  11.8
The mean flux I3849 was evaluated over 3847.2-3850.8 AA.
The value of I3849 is 27.1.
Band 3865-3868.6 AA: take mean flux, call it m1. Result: 24.7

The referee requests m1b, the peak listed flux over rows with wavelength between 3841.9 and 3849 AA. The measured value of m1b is 28.4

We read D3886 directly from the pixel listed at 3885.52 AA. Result 28.3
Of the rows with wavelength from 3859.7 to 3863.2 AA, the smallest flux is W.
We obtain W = 13.6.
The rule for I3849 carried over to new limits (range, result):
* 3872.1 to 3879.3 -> 22.7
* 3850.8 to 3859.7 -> 21.8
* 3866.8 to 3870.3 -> 24.3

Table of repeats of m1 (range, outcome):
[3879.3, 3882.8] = 21.1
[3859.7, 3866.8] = 21.3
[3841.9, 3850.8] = 25.8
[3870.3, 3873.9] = 15.8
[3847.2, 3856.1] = 25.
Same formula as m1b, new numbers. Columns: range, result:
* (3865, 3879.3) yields 29.4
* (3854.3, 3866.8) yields 28.8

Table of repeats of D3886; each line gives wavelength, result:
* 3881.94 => 23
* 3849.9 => 25.9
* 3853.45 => 26.4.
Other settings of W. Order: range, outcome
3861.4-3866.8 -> 18.5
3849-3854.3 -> 22.3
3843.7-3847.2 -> 25.9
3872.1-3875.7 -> 14.5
